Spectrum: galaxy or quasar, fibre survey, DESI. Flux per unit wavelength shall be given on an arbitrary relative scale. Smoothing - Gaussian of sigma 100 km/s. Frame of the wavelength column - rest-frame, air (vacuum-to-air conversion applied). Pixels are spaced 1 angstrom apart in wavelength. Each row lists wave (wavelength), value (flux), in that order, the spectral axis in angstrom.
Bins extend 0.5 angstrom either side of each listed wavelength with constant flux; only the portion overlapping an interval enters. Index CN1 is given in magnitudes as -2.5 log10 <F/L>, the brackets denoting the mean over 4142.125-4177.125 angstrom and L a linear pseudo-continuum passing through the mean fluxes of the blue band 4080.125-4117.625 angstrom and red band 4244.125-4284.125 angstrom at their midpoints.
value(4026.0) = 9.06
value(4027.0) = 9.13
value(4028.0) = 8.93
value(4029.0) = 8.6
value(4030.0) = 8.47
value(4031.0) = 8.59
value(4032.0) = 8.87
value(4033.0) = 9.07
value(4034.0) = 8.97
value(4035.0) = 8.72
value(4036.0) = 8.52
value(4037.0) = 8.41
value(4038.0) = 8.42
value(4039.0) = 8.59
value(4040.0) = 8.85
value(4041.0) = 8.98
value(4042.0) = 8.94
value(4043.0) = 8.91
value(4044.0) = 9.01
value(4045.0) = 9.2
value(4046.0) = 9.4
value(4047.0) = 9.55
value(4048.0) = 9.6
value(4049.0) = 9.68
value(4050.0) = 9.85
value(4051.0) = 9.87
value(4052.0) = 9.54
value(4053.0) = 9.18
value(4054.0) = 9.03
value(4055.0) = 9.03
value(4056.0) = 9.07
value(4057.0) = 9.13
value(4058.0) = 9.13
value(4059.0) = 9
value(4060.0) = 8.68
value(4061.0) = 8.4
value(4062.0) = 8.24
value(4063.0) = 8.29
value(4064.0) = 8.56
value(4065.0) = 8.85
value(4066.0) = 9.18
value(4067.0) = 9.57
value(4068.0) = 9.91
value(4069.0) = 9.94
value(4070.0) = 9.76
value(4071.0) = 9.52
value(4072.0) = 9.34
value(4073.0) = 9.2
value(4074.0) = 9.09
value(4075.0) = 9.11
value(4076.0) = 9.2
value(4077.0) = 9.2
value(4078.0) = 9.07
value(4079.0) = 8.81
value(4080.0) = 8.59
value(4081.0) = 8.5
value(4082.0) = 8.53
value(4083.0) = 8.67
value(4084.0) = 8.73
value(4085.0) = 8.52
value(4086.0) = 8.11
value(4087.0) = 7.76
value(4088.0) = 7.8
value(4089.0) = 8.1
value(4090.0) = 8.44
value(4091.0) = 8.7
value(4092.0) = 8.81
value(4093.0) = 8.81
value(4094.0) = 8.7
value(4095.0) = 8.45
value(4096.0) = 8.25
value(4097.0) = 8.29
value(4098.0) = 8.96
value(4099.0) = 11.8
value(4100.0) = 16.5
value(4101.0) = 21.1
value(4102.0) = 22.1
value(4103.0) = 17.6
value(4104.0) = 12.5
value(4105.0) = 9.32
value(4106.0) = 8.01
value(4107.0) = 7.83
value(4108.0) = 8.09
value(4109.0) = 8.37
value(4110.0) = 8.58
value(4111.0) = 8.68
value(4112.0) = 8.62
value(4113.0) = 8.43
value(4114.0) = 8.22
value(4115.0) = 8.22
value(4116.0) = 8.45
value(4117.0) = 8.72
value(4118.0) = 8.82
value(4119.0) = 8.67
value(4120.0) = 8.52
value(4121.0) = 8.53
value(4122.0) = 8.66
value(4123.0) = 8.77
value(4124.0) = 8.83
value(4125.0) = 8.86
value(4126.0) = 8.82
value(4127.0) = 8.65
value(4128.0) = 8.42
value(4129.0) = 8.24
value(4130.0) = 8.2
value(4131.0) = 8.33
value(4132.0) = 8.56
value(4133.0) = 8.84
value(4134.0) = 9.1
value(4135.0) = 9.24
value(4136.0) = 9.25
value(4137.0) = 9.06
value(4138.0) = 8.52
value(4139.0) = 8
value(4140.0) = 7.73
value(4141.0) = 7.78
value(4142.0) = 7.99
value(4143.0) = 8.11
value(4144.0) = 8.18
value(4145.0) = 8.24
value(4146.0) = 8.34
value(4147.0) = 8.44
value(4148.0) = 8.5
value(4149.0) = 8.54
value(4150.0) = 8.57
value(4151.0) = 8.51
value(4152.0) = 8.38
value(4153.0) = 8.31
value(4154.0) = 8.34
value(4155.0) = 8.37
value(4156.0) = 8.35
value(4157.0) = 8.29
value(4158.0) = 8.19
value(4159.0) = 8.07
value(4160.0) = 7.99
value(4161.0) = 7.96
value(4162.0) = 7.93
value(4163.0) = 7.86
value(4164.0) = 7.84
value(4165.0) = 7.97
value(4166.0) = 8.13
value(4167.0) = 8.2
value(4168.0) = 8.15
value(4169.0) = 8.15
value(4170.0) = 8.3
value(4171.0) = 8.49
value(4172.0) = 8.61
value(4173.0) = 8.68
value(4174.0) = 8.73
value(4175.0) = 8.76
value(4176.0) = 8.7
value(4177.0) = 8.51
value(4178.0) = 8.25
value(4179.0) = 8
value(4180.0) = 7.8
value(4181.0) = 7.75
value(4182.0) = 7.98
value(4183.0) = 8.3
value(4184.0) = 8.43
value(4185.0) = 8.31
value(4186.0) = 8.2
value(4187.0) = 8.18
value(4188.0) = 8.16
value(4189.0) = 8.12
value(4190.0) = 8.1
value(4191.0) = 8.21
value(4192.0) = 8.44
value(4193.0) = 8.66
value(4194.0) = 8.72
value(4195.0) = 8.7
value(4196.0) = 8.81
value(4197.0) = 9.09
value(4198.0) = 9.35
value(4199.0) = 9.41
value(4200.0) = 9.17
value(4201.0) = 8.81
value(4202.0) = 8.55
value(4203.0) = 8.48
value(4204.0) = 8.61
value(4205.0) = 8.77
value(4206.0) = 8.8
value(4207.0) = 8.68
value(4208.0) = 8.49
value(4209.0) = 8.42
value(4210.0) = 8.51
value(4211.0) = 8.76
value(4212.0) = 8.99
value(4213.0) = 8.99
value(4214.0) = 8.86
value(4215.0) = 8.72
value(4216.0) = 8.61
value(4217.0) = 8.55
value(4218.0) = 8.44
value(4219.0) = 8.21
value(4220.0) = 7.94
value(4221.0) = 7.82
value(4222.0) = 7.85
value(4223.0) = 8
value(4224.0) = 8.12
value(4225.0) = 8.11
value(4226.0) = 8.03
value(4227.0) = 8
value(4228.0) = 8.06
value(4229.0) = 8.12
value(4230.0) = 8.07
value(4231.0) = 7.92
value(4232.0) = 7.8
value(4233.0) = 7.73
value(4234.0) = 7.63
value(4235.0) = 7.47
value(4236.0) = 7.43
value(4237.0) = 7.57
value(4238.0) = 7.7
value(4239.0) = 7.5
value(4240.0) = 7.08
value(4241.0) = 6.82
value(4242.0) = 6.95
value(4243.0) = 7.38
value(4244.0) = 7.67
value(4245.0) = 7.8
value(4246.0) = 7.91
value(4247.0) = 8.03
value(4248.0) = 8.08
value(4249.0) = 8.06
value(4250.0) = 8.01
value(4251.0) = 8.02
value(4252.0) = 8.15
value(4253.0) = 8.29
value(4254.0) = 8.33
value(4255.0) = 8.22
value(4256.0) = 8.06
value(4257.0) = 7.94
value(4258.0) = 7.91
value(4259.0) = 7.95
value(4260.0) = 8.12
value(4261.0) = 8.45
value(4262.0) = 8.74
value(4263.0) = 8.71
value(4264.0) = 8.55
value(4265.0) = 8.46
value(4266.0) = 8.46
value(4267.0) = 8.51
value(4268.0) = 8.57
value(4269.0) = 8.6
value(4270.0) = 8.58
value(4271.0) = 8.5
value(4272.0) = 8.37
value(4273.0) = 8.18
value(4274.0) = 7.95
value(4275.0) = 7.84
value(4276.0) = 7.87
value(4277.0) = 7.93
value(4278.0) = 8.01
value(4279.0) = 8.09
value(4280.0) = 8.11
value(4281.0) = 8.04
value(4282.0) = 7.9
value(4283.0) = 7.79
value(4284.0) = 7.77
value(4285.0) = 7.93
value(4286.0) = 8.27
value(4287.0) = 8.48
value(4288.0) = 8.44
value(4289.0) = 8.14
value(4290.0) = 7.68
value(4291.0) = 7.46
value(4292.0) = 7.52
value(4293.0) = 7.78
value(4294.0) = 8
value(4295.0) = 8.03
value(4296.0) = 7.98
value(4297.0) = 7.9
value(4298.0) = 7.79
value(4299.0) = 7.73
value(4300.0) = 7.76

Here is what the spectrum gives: 0.11 mag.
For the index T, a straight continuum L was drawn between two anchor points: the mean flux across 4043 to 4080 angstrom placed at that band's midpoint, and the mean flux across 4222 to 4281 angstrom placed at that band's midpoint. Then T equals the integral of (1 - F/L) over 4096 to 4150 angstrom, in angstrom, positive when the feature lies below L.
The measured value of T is -3.8 angstrom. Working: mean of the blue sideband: 9.19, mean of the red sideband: 8.01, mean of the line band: 9.44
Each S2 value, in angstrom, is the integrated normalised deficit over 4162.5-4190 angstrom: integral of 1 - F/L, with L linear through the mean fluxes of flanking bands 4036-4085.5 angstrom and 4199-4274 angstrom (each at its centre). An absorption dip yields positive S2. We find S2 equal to 0.8 angstrom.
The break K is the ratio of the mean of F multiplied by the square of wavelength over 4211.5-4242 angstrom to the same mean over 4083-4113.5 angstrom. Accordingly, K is 0.8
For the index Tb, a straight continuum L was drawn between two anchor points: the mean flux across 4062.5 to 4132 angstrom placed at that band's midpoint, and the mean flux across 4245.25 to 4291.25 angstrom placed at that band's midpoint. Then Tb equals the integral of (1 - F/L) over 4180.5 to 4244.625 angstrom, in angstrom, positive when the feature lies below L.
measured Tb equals 2.5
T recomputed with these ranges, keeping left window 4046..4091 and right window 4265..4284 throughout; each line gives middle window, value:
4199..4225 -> -0.3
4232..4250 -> 1.5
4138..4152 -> 0.7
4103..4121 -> -0.3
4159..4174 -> 0.7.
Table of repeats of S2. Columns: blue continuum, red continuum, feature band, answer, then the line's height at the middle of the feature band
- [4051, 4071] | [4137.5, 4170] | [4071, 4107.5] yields -4.95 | 8.83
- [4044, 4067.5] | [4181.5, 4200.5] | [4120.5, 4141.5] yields 0.51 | 8.8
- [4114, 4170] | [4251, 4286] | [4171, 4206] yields -0.81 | 8.32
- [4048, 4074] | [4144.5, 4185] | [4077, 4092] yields 0.84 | 8.99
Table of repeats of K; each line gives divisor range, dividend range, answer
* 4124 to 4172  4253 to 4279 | 1.05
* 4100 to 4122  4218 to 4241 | 0.79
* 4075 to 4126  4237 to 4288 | 0.91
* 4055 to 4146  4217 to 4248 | 0.90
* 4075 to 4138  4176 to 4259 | 0.92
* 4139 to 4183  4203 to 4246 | 1.01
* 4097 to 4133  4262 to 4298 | 0.89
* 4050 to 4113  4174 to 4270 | 0.92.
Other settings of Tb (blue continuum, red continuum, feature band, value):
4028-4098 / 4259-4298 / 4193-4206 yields -0.68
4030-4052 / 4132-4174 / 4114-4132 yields -0.07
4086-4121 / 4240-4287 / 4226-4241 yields 1.28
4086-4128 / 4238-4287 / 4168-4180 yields 0.75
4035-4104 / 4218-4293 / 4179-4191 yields 0.67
